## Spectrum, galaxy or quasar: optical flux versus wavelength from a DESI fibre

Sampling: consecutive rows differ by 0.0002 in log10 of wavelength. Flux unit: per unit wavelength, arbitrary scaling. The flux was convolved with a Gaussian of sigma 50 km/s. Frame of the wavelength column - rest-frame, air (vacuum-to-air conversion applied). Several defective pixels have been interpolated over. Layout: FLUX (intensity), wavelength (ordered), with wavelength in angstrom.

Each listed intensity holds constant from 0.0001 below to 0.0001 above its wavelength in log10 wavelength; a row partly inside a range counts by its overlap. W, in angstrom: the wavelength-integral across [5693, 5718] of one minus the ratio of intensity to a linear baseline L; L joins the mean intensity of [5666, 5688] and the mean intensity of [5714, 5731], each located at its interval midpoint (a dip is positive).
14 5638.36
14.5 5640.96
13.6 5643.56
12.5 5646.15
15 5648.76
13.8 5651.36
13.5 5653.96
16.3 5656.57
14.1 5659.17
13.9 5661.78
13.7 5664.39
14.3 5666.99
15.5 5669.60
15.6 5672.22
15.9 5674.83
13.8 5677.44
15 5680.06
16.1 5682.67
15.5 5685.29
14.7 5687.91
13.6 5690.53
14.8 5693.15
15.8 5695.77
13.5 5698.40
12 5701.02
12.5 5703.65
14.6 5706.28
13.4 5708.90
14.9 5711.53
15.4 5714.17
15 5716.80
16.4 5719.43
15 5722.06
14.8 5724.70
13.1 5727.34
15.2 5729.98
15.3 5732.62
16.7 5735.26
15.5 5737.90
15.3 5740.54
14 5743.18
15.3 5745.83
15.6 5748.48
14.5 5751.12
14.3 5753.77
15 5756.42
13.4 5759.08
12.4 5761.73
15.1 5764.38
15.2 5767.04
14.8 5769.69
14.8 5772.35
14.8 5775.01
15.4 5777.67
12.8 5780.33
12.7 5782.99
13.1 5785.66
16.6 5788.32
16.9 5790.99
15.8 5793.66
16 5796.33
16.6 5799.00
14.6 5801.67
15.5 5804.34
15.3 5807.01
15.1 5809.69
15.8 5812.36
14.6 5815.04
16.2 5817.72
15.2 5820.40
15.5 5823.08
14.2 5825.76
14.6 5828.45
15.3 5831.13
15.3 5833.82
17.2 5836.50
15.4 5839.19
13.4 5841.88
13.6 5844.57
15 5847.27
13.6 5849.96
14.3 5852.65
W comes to 1.5 angstrom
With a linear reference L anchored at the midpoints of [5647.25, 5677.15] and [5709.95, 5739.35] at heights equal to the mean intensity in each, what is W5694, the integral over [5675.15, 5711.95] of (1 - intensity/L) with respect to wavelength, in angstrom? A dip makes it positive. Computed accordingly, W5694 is 1.5 angstrom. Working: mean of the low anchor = 14.6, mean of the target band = 14.3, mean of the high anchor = 15.2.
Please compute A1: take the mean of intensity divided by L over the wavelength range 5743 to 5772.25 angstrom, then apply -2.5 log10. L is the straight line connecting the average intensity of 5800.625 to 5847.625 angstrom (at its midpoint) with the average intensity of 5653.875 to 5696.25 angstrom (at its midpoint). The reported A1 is 0.033 mag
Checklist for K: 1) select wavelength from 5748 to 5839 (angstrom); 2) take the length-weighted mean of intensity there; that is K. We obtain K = 15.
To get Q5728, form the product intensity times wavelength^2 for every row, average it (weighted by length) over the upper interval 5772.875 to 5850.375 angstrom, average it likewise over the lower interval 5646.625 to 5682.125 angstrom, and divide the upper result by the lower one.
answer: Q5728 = 1.08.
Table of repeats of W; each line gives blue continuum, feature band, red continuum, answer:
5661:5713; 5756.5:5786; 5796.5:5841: 1.84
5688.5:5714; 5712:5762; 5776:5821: -1.68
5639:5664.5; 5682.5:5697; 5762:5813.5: -0.64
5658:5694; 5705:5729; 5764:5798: 0.13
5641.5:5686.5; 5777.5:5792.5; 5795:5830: 0.65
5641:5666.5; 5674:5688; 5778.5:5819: -0.88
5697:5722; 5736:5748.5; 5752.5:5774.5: -0.73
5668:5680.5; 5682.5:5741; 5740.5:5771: 0.61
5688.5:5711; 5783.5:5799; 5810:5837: -0.68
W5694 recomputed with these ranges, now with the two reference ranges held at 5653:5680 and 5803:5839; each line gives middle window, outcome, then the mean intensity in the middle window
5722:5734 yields 0.2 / 14.6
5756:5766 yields 0.8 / 13.9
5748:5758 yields 0.2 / 14.7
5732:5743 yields -0.4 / 15.6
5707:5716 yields 0.2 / 14.6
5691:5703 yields 0.7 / 13.9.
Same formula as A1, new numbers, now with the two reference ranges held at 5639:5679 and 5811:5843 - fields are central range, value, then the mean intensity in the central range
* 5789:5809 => -0.050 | 15.8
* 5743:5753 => -0.005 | 14.9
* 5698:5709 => 0.114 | 13.2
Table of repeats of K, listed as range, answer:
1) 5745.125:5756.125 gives 14.9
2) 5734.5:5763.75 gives 14.7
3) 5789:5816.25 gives 15.6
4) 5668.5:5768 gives 14.7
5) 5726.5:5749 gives 15.1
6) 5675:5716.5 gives 14.4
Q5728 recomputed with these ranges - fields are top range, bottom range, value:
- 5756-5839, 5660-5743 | 1.06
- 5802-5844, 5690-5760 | 1.07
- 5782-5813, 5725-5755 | 1.05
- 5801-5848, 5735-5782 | 1.05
